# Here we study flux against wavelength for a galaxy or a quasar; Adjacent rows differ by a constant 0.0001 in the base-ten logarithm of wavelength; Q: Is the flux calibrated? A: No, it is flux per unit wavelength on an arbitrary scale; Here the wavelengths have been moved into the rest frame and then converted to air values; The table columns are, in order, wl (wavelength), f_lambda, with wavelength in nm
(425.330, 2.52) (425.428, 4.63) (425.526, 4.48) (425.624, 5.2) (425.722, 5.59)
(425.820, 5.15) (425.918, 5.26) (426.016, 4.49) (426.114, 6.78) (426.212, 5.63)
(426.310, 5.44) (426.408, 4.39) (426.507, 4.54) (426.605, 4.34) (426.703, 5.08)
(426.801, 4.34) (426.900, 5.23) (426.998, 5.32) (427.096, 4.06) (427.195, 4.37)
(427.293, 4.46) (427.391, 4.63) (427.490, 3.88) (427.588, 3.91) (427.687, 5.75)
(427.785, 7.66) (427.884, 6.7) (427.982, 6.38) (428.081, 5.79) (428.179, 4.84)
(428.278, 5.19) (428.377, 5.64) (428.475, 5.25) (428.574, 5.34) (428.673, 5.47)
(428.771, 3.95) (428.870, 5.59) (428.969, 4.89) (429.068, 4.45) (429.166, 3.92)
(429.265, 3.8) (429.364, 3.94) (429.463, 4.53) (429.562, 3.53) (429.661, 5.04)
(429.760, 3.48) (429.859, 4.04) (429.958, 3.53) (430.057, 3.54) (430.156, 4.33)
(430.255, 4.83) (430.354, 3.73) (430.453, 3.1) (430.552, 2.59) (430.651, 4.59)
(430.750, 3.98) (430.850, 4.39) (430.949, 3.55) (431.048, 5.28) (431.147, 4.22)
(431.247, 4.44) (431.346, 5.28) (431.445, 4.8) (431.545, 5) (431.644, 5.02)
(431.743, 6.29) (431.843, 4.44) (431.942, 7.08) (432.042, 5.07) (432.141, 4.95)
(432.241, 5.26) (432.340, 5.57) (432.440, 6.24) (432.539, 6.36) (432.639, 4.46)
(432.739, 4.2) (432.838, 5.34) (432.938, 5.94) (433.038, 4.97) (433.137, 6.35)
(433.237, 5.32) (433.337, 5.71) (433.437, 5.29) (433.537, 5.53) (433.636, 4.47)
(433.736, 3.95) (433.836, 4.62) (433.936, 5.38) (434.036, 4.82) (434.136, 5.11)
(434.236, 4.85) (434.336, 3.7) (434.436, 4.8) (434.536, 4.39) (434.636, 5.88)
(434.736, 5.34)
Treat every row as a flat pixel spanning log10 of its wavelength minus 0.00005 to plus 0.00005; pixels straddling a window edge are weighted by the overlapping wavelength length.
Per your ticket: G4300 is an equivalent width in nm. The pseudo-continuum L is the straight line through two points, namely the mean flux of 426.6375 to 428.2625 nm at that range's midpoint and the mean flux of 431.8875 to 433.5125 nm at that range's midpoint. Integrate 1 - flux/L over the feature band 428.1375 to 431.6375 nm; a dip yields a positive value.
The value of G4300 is 0.592 nm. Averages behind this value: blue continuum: 5.14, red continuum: 5.5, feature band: 4.41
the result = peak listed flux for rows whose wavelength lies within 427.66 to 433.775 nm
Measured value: 7.66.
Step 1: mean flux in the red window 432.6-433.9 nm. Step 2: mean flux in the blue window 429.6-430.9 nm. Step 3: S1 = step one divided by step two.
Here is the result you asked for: 1.3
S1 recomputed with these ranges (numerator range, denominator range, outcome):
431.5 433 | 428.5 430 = 1.23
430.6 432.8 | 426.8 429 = 0.97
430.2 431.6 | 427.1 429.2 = 0.83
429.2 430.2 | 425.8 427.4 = 0.81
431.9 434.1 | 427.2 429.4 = 1.05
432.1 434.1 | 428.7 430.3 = 1.24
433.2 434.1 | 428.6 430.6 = 1.21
